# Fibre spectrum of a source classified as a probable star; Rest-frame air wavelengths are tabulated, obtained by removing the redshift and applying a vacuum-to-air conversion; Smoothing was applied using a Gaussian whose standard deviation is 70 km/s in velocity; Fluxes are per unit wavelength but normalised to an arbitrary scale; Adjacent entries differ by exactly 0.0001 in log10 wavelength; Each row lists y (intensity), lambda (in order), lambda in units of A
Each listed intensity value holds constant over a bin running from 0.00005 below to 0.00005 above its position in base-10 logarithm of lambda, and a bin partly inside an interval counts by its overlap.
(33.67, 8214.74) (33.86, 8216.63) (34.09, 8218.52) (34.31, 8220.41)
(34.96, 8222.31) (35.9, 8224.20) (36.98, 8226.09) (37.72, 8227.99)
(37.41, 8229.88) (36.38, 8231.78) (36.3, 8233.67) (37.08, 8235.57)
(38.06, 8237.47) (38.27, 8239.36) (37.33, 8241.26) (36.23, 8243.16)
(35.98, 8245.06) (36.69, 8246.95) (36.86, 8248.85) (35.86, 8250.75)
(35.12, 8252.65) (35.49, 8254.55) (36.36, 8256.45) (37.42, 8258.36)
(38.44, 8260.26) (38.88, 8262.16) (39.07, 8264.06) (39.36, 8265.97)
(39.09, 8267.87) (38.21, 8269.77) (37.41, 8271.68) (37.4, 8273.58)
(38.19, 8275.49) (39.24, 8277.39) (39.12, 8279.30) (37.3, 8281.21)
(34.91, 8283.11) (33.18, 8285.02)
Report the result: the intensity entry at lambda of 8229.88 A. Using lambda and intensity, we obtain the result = 37.41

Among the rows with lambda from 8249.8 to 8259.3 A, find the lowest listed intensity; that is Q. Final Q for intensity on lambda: 35.12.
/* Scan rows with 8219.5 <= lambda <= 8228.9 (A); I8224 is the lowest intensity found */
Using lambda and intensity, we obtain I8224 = 34.31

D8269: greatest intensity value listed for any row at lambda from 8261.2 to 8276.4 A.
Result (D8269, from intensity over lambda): 39.36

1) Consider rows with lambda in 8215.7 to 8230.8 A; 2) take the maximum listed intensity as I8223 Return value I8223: 37.72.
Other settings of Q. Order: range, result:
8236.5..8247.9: 35.98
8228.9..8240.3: 36.3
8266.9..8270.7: 38.21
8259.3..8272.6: 37.41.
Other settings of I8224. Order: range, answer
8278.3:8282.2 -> 37.3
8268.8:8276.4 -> 37.4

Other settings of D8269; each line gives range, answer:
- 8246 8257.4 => 36.86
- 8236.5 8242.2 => 38.27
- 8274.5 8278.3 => 39.24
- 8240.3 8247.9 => 37.33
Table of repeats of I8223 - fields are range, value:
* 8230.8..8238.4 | 38.06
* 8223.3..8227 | 36.98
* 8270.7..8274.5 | 37.41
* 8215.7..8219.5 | 34.09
